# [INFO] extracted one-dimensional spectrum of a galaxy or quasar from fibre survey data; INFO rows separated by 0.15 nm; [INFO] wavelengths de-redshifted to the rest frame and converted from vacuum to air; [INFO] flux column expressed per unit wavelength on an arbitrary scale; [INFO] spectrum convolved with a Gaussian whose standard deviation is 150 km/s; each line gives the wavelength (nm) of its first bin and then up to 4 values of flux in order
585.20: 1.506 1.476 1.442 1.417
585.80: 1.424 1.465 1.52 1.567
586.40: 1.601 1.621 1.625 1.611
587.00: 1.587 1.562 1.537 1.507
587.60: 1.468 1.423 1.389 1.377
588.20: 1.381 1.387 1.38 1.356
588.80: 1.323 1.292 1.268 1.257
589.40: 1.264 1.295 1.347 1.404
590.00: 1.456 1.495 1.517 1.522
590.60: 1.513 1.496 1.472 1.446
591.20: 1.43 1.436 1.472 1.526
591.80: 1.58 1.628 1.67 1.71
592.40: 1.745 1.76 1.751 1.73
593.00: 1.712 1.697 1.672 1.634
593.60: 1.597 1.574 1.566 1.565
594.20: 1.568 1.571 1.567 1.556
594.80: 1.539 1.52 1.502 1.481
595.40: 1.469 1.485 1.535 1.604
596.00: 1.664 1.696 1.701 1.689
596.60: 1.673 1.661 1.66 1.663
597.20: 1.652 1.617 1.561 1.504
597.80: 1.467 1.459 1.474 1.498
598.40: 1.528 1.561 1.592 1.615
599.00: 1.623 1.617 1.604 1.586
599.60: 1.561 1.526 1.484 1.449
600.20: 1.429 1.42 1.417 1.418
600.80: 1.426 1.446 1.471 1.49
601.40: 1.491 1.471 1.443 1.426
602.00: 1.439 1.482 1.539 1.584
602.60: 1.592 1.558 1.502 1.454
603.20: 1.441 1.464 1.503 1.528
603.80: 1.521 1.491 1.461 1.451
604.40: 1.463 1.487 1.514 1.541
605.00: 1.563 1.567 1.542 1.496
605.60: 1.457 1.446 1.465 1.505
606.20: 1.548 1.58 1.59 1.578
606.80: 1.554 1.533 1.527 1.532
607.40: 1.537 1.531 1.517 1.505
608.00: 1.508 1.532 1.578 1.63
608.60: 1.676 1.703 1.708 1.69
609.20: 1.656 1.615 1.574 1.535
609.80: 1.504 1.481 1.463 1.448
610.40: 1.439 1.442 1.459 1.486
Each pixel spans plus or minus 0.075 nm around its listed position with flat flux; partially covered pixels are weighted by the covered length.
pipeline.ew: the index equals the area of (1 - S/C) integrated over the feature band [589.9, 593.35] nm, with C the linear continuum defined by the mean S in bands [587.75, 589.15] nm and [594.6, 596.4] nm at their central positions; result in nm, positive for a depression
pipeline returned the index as -0.31 nm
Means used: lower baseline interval 1.36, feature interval 1.58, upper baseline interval 1.56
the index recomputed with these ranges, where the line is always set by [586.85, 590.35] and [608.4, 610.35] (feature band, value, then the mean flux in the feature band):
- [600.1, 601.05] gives 0.053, 1.43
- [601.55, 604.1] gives 0.059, 1.5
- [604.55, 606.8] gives 0.041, 1.53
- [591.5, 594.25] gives -0.383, 1.65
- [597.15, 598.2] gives -0.031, 1.53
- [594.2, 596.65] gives -0.184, 1.58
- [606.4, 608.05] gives 0.033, 1.54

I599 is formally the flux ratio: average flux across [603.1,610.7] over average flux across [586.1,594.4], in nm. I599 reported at 1.01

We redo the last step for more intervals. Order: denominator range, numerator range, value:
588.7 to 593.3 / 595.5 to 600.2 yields 1.05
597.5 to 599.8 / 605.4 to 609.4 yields 1.01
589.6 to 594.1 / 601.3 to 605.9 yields 0.95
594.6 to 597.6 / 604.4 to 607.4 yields 0.96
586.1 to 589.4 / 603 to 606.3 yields 1.03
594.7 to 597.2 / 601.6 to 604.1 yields 0.94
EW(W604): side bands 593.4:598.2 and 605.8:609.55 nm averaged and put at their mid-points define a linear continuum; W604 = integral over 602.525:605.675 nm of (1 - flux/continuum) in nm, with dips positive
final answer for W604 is 0.14 nm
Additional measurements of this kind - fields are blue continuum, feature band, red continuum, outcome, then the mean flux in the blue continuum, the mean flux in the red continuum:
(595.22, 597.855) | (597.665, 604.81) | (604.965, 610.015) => 0.377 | 1.6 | 1.56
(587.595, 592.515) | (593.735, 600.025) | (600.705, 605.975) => -0.431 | 1.45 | 1.49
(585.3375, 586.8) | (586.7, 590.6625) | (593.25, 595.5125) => 0.277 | 1.52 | 1.56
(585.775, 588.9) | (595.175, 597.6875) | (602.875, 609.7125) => -0.165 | 1.48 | 1.54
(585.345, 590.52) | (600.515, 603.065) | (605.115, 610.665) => 0.052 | 1.44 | 1.54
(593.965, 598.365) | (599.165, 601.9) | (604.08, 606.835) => 0.119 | 1.57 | 1.52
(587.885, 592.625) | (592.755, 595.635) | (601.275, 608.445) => -0.212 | 1.46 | 1.51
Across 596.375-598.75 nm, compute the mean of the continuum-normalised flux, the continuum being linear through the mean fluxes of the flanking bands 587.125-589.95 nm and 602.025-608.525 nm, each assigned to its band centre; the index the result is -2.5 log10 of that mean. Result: -0.09 mag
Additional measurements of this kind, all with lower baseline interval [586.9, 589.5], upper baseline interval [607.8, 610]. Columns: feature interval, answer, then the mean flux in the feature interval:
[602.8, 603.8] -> 0.04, 1.49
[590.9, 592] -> -0.05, 1.5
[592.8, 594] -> -0.14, 1.64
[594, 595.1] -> -0.07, 1.55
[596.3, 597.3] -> -0.13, 1.67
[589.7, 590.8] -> -0.04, 1.48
